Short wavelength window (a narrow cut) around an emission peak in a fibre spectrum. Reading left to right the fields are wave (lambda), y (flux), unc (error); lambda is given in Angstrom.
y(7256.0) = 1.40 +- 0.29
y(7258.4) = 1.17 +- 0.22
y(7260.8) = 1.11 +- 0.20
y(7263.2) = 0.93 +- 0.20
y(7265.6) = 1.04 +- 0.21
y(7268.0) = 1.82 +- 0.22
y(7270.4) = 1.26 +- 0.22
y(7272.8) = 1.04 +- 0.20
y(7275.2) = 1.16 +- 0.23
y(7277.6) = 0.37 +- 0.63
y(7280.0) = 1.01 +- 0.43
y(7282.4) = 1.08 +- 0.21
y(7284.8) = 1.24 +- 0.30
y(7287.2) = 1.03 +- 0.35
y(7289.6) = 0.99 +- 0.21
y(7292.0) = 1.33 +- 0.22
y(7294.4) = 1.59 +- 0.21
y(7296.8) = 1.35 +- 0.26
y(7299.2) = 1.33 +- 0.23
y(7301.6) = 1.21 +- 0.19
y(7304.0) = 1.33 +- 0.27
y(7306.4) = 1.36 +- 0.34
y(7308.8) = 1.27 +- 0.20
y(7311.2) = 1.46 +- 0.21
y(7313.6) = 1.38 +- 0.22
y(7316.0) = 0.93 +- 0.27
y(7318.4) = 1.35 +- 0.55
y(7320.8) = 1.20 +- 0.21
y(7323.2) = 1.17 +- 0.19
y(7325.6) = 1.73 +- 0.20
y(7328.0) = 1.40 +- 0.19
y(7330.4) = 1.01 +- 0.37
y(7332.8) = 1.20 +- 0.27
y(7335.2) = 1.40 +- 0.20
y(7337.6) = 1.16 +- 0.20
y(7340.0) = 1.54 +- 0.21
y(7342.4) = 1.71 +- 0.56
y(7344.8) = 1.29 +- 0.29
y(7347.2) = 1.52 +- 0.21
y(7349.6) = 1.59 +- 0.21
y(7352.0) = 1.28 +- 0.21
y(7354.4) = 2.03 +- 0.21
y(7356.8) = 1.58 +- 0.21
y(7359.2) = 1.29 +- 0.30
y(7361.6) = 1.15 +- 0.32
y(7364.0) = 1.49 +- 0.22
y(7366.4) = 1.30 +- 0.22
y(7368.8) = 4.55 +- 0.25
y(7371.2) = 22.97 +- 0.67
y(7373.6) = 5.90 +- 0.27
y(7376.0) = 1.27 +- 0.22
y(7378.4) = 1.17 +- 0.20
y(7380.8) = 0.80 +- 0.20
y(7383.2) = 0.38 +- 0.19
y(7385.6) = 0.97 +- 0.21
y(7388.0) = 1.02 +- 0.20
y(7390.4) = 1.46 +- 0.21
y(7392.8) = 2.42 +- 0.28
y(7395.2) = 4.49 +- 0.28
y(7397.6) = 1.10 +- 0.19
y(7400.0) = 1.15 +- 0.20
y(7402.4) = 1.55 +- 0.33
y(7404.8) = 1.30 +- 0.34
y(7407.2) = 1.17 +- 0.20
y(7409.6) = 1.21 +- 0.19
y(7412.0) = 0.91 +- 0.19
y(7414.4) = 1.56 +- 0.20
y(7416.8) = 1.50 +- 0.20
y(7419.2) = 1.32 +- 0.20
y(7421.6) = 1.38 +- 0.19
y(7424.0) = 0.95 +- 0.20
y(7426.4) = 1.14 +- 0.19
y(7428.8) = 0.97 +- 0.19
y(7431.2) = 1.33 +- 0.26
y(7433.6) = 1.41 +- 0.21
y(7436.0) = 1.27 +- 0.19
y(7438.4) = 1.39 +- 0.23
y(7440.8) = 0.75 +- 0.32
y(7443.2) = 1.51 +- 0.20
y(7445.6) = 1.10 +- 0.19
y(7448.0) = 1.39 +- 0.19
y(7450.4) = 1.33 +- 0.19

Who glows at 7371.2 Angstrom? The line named Halpha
